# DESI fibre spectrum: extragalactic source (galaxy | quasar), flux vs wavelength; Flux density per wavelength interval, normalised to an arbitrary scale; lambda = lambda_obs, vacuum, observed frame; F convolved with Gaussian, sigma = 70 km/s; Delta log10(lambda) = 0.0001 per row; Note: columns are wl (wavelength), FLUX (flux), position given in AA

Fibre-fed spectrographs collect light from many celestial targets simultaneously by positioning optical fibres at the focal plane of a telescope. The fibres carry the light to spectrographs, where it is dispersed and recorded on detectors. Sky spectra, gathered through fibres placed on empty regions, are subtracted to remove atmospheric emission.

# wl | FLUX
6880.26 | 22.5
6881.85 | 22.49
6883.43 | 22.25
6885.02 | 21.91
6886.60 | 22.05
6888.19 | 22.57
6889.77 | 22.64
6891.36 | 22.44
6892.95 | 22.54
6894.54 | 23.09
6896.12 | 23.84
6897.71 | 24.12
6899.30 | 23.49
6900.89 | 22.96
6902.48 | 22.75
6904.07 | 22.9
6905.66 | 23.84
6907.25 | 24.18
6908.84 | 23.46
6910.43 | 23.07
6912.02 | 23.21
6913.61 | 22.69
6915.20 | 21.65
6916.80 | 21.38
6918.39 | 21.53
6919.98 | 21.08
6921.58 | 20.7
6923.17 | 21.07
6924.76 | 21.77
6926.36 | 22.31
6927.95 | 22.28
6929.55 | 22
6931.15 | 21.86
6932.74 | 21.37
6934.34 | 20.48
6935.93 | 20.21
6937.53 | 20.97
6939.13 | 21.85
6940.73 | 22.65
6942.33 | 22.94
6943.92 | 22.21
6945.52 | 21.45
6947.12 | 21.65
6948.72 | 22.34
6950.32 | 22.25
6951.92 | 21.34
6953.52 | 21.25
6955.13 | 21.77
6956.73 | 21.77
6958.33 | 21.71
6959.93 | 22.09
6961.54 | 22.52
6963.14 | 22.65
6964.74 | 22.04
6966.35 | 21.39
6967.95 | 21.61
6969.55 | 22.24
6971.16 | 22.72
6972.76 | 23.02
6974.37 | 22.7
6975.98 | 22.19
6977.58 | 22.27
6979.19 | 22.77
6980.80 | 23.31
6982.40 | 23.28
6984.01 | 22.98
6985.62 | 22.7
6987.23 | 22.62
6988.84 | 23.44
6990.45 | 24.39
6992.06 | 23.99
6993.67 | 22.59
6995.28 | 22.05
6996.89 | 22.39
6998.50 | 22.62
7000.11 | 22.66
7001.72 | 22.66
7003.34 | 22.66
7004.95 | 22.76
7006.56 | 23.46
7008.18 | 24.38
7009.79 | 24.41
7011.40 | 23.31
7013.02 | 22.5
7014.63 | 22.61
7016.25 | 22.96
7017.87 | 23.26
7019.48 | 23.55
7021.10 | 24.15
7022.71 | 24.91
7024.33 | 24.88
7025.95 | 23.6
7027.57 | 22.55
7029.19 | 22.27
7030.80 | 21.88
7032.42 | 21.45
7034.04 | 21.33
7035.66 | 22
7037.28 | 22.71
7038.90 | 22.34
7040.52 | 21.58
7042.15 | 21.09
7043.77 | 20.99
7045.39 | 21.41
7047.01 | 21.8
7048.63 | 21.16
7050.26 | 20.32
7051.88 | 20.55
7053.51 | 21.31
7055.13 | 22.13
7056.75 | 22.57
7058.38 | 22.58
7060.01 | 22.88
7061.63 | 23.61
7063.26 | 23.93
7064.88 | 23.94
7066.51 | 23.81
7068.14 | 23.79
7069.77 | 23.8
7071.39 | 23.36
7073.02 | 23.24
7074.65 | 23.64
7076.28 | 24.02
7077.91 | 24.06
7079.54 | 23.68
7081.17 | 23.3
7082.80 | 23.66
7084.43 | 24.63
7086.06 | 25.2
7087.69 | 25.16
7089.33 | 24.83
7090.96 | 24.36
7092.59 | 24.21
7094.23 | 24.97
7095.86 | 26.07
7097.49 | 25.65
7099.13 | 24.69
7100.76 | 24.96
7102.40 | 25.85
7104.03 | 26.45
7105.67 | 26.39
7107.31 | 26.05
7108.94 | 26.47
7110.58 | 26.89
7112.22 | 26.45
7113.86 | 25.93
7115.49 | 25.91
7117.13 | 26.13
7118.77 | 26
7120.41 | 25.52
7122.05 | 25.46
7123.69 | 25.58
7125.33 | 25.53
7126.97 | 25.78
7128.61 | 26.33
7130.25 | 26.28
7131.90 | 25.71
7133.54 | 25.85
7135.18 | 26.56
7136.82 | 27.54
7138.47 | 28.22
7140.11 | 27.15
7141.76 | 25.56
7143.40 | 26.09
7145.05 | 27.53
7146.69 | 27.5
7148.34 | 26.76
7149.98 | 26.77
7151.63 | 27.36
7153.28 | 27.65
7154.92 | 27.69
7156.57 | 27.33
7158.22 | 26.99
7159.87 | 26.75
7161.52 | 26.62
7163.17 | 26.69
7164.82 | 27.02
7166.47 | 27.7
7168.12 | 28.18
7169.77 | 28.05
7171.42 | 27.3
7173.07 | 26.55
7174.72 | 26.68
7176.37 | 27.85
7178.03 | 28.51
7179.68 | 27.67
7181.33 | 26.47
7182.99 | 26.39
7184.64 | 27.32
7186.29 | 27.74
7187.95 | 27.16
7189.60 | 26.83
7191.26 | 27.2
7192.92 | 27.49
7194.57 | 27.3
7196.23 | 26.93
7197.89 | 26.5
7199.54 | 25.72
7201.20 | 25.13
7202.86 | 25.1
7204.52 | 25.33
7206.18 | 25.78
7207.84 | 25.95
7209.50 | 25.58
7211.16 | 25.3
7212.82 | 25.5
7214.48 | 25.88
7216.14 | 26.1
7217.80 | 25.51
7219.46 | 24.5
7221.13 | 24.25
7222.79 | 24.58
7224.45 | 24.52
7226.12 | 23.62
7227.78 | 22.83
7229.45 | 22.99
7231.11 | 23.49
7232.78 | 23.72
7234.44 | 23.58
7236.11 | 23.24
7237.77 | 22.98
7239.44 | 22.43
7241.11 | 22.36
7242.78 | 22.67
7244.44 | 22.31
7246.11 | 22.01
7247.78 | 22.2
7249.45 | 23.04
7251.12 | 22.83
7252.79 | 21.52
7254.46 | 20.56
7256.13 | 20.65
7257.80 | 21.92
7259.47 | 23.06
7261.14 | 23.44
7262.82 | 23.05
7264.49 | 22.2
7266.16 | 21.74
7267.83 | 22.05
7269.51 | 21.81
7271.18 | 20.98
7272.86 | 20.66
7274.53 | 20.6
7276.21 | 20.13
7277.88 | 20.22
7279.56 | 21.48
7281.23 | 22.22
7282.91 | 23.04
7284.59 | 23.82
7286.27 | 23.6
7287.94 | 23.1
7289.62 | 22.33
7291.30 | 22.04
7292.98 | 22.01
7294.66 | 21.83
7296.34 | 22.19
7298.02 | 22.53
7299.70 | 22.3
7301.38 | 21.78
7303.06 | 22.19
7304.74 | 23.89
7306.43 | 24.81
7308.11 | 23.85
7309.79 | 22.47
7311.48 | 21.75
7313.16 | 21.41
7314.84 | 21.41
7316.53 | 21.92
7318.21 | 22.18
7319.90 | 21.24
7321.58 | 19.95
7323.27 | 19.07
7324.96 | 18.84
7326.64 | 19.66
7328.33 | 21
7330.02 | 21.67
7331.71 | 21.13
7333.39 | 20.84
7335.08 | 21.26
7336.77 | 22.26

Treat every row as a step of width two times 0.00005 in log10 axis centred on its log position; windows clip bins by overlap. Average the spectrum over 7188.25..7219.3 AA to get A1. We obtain 26.1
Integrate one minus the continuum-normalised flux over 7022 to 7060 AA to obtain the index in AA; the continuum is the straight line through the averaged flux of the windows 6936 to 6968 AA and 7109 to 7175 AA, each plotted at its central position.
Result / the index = 3.2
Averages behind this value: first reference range 21.9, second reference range 26.7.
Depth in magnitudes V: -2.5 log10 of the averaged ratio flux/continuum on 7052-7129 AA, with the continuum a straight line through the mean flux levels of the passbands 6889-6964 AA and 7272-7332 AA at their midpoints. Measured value -0.12 mag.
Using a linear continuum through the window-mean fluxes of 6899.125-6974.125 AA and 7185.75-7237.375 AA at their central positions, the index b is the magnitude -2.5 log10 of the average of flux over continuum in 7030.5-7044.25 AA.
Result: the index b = 0.08 mag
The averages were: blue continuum 22.1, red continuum 25.3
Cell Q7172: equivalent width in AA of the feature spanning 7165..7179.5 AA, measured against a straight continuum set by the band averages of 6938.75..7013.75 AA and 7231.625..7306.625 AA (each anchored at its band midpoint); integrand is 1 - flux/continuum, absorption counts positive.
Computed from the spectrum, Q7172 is -3.38 AA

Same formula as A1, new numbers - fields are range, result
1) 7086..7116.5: 25.6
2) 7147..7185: 27.2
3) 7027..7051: 21.7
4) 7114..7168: 26.6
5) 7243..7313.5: 22.2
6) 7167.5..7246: 25.5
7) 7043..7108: 23.7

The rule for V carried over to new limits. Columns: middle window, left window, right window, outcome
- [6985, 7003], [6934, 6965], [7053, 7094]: -0.02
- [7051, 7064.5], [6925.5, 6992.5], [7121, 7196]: 0.10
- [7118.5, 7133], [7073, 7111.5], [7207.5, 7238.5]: -0.04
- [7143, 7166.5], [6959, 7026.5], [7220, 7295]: -0.19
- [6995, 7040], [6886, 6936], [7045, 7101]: 0.01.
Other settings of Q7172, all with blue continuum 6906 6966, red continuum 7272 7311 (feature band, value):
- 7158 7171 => -2.98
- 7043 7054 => 0.49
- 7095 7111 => -2.76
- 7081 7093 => -1.30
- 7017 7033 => -0.90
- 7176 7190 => -3.24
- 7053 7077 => -1.29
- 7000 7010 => -0.56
